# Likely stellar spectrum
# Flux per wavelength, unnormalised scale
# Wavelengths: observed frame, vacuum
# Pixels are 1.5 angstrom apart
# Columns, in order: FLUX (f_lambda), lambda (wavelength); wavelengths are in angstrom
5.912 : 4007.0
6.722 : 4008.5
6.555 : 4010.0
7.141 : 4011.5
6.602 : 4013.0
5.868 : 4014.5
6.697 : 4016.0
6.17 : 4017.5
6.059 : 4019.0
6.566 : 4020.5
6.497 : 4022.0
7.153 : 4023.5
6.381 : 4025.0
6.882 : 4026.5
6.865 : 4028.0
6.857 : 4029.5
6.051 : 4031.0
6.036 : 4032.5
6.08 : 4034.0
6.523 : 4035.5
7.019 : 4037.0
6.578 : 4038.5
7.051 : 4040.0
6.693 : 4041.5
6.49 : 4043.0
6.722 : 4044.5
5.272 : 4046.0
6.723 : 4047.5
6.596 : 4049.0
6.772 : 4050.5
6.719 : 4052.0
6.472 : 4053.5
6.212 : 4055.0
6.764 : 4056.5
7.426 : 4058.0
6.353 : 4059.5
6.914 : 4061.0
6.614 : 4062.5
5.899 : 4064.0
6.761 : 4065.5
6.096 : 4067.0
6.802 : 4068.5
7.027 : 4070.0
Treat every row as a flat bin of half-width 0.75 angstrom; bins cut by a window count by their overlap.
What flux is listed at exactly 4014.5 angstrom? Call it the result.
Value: 5.868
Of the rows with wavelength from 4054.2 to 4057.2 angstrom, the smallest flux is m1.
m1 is 6.212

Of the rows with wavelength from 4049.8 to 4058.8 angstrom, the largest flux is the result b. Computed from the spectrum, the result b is 7.426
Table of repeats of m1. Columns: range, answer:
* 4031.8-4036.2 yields 6.036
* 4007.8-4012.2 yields 6.555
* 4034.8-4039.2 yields 6.523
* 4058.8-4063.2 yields 6.353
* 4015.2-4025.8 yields 6.059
